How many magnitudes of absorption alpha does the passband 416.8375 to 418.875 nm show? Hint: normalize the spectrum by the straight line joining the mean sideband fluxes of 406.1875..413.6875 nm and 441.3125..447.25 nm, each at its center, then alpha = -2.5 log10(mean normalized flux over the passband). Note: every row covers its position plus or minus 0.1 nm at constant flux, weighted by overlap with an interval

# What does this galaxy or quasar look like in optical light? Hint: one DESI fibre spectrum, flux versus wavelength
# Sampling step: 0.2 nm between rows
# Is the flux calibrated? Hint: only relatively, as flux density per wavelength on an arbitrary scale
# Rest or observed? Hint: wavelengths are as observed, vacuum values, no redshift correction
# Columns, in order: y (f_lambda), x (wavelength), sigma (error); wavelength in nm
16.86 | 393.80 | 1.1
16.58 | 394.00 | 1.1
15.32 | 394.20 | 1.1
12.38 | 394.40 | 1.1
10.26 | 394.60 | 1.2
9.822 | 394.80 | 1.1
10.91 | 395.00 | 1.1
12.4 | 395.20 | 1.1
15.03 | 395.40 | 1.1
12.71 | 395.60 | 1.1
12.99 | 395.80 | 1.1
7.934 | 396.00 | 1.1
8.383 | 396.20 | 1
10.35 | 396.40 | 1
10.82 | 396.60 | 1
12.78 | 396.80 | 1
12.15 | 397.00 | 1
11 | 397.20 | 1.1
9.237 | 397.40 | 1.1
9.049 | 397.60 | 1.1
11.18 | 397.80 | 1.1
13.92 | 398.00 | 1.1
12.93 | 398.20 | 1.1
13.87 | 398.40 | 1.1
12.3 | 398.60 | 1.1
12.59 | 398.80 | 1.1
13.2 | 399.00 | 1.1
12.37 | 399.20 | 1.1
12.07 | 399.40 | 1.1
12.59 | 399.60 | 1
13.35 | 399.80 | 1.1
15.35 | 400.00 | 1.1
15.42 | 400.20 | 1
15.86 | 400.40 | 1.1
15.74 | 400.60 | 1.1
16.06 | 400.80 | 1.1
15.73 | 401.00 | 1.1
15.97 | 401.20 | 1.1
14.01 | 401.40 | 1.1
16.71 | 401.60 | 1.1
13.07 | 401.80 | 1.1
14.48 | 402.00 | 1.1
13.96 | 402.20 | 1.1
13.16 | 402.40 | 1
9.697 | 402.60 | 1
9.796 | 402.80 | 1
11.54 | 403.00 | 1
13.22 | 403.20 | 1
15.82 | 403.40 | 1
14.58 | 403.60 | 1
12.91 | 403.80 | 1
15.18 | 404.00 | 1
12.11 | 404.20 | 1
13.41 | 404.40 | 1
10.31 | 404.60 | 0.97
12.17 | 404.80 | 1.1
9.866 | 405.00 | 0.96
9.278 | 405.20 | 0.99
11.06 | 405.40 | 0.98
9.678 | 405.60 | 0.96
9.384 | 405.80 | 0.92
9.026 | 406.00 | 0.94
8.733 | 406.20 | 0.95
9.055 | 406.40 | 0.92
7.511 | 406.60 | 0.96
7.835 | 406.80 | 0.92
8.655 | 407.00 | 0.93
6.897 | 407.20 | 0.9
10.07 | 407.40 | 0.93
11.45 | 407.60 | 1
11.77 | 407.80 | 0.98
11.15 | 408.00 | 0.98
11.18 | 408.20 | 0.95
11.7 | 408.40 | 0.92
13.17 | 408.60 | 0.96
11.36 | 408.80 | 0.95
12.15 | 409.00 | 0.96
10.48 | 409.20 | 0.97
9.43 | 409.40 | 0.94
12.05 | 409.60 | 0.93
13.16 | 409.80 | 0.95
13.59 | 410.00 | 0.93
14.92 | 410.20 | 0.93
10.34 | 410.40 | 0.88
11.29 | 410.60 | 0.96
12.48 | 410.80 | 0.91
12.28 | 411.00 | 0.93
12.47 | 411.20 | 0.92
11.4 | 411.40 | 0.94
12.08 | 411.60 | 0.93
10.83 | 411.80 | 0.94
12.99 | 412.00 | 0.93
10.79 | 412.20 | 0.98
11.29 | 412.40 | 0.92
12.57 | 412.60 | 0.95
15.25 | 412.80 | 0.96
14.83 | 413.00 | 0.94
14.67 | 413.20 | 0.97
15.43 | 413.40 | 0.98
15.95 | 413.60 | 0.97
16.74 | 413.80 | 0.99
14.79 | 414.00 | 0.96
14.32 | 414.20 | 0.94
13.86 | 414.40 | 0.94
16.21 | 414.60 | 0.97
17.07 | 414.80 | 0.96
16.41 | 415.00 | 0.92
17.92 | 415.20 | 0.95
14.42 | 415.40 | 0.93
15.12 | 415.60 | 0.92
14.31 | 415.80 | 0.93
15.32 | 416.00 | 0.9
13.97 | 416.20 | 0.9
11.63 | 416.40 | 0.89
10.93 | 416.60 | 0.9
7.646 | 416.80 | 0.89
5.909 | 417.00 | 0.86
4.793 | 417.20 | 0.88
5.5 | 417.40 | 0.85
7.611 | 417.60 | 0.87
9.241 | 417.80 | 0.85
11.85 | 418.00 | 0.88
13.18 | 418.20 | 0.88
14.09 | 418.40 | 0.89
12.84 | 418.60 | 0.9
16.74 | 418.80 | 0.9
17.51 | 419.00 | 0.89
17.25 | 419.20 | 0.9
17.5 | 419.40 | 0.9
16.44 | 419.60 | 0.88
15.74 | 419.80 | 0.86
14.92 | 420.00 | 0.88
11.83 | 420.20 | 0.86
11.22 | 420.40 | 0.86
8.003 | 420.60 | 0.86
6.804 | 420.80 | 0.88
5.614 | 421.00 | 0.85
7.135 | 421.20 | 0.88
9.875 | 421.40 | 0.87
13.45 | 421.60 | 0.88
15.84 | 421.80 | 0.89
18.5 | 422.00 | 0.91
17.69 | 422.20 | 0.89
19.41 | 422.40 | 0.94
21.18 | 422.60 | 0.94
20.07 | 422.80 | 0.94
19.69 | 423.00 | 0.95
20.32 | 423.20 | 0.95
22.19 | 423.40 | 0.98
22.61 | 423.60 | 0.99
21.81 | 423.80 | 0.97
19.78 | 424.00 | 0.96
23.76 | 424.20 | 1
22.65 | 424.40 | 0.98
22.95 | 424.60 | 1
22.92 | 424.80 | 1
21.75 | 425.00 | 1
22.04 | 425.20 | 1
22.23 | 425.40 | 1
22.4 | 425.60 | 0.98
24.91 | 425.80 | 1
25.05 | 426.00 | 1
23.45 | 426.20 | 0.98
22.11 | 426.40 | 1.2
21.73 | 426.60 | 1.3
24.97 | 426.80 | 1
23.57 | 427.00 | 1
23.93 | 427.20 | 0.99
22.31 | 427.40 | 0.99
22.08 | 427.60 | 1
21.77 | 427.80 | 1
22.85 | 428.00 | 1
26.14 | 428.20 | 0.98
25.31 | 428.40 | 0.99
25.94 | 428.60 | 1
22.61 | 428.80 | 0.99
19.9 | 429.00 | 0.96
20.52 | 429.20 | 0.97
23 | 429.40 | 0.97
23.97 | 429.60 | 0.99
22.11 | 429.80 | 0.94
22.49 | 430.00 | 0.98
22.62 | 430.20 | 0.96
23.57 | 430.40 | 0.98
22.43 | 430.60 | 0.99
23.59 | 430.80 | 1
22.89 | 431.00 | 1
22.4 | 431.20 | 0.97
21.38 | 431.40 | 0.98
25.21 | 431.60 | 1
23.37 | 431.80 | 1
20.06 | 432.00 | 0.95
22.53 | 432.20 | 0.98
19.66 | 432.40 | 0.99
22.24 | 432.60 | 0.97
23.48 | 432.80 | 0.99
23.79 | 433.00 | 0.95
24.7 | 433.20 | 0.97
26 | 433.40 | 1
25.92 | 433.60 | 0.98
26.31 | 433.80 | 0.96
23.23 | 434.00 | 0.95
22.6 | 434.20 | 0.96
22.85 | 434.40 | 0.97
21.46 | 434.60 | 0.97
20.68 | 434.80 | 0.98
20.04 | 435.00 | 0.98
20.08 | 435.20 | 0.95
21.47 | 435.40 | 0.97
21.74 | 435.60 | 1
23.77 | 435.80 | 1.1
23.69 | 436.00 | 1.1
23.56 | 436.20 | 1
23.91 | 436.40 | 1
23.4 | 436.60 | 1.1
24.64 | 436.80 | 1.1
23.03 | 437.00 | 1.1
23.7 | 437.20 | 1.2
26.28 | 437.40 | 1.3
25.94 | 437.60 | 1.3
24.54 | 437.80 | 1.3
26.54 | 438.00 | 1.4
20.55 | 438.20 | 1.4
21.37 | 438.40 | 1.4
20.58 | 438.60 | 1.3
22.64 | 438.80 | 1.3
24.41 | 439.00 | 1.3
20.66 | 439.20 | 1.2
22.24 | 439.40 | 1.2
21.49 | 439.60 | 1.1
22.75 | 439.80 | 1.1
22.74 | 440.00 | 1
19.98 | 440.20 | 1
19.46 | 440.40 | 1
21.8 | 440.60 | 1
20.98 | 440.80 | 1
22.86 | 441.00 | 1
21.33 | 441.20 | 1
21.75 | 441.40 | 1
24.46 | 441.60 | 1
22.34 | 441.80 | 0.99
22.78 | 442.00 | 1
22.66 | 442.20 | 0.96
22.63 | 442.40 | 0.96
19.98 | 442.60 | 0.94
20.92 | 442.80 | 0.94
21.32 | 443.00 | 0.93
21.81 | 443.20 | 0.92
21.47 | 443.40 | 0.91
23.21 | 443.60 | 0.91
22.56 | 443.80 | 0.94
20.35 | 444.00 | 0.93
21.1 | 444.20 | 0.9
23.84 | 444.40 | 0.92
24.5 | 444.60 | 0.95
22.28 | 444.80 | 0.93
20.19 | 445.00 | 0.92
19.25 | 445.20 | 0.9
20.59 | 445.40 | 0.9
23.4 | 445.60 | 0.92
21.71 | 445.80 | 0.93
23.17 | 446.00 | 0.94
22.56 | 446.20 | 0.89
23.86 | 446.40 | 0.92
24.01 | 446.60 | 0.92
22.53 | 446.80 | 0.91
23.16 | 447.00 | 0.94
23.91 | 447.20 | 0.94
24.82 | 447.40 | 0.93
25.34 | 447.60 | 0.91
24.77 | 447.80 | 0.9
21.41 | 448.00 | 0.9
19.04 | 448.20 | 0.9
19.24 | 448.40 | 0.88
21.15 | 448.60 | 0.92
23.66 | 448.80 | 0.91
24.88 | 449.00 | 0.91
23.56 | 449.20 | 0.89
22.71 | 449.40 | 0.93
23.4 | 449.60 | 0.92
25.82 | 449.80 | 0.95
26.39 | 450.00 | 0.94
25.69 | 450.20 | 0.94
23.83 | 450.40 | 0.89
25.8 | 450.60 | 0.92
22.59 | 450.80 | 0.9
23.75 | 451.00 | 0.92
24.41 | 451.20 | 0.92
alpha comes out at 0.38 mag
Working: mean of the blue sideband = 11.7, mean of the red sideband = 22.3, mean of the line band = 10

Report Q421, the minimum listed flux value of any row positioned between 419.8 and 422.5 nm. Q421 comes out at 5.614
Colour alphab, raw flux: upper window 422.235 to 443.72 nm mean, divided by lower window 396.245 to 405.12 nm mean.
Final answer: 1.74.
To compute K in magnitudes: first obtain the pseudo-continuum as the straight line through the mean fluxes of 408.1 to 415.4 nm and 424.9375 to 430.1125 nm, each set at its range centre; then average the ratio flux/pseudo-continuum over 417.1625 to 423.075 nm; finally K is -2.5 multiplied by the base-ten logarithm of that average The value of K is 0.35 mag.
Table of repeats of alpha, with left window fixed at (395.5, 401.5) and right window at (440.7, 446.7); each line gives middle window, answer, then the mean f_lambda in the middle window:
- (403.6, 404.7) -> 0.08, 12.9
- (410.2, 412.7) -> 0.28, 11.9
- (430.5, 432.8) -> -0.14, 22.4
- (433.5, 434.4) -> -0.21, 24.3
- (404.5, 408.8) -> 0.40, 10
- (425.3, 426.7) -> -0.25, 23.1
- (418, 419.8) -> 0.10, 15.5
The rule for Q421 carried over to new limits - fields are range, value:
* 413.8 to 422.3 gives 4.793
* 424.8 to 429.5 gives 19.9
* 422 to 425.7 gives 17.69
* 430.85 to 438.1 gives 19.66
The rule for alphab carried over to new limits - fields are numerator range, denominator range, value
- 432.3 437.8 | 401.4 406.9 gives 2.00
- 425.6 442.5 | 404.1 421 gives 1.89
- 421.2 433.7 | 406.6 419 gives 1.79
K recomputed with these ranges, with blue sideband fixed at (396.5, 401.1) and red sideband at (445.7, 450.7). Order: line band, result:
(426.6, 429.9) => -0.20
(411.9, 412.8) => 0.28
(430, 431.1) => -0.17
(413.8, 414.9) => 0.06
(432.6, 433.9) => -0.22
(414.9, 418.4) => 0.40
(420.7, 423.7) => 0.13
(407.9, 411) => 0.27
